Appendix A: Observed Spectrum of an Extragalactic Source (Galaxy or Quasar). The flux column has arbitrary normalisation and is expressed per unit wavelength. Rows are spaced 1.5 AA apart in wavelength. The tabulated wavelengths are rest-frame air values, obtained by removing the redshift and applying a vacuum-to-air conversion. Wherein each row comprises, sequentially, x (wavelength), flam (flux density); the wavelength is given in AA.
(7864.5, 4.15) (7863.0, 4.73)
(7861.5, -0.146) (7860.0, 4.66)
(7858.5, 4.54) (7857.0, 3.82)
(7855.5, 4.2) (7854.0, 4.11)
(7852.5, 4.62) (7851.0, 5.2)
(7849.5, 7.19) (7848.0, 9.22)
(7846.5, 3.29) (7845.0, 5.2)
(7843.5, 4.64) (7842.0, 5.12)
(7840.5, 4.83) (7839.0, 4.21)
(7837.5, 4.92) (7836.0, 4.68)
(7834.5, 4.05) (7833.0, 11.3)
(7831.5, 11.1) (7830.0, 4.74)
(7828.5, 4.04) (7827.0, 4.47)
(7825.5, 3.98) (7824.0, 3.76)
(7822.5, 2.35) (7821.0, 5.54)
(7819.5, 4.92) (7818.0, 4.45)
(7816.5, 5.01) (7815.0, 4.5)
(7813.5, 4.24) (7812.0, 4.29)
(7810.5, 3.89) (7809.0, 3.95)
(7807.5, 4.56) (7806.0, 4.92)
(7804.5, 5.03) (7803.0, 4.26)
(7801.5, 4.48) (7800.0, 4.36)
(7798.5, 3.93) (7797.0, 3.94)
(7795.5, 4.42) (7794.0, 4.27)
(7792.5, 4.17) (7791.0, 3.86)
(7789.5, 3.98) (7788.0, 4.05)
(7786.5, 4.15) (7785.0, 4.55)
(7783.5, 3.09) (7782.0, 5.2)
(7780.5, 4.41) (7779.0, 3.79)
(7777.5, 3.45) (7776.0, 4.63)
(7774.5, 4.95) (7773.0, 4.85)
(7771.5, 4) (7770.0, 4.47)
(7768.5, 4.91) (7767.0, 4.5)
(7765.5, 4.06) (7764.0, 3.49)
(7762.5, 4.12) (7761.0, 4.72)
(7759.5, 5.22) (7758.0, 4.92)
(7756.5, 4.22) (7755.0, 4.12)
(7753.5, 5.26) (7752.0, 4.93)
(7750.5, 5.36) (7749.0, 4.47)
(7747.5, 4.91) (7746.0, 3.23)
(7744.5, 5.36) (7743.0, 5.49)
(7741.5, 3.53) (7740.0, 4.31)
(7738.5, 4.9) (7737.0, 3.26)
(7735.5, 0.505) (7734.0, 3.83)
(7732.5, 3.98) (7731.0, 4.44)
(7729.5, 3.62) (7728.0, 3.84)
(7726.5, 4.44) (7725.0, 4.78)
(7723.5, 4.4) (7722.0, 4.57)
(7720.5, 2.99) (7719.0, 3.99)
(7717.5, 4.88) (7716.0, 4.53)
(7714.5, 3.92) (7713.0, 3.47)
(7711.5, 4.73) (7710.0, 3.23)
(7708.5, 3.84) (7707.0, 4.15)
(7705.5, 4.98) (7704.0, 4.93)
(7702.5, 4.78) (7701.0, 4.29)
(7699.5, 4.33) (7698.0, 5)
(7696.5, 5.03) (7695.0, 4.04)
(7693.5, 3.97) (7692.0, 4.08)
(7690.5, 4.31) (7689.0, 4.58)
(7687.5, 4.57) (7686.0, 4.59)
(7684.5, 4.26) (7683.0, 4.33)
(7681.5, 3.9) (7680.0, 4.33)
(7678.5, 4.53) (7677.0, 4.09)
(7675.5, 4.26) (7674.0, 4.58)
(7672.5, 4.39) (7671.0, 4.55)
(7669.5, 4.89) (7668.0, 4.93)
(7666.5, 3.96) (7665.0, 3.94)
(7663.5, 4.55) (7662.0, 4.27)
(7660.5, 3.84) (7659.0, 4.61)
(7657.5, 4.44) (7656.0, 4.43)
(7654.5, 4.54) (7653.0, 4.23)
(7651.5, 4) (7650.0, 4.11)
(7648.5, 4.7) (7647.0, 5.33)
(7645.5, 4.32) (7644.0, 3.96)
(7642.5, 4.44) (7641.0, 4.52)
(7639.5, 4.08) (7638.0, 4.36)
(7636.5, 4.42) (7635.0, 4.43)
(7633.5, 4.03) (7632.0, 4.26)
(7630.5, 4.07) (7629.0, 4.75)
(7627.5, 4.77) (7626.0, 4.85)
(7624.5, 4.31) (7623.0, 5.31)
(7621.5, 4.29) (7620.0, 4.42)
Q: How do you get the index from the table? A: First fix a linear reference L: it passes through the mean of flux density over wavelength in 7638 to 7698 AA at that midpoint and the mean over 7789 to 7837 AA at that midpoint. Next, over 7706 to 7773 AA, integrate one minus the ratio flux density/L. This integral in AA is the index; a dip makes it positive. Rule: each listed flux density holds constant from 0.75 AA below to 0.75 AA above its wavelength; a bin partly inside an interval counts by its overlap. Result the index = 4.74 AA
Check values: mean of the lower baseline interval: 4.38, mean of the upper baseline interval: 4.74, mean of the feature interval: 4.23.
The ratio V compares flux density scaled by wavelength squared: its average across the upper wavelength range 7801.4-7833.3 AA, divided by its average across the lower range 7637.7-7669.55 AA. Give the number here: 1.2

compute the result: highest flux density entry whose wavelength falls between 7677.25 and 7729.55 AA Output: 5.03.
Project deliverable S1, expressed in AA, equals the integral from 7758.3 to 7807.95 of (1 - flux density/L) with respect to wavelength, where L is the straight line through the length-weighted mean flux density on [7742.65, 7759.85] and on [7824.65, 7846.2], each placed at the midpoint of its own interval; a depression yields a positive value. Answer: 6.9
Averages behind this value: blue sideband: 4.76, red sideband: 5.47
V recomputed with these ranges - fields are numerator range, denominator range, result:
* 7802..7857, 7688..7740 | 1.25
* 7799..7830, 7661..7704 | 1.02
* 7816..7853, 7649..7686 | 1.28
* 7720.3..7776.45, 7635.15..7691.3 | 1.01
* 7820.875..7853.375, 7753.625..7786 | 1.25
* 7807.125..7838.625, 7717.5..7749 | 1.26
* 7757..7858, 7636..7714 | 1.11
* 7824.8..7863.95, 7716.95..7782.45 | 1.22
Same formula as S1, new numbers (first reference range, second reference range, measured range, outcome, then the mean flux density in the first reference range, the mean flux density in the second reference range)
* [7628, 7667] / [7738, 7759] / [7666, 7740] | 4.6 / 4.34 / 4.65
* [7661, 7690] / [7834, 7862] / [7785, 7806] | 1.6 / 4.39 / 4.7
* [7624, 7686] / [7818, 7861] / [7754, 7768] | 1.2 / 4.38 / 5.12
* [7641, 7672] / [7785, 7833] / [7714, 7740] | 3.2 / 4.4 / 4.61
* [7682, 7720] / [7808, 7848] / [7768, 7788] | 1.7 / 4.34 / 4.98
